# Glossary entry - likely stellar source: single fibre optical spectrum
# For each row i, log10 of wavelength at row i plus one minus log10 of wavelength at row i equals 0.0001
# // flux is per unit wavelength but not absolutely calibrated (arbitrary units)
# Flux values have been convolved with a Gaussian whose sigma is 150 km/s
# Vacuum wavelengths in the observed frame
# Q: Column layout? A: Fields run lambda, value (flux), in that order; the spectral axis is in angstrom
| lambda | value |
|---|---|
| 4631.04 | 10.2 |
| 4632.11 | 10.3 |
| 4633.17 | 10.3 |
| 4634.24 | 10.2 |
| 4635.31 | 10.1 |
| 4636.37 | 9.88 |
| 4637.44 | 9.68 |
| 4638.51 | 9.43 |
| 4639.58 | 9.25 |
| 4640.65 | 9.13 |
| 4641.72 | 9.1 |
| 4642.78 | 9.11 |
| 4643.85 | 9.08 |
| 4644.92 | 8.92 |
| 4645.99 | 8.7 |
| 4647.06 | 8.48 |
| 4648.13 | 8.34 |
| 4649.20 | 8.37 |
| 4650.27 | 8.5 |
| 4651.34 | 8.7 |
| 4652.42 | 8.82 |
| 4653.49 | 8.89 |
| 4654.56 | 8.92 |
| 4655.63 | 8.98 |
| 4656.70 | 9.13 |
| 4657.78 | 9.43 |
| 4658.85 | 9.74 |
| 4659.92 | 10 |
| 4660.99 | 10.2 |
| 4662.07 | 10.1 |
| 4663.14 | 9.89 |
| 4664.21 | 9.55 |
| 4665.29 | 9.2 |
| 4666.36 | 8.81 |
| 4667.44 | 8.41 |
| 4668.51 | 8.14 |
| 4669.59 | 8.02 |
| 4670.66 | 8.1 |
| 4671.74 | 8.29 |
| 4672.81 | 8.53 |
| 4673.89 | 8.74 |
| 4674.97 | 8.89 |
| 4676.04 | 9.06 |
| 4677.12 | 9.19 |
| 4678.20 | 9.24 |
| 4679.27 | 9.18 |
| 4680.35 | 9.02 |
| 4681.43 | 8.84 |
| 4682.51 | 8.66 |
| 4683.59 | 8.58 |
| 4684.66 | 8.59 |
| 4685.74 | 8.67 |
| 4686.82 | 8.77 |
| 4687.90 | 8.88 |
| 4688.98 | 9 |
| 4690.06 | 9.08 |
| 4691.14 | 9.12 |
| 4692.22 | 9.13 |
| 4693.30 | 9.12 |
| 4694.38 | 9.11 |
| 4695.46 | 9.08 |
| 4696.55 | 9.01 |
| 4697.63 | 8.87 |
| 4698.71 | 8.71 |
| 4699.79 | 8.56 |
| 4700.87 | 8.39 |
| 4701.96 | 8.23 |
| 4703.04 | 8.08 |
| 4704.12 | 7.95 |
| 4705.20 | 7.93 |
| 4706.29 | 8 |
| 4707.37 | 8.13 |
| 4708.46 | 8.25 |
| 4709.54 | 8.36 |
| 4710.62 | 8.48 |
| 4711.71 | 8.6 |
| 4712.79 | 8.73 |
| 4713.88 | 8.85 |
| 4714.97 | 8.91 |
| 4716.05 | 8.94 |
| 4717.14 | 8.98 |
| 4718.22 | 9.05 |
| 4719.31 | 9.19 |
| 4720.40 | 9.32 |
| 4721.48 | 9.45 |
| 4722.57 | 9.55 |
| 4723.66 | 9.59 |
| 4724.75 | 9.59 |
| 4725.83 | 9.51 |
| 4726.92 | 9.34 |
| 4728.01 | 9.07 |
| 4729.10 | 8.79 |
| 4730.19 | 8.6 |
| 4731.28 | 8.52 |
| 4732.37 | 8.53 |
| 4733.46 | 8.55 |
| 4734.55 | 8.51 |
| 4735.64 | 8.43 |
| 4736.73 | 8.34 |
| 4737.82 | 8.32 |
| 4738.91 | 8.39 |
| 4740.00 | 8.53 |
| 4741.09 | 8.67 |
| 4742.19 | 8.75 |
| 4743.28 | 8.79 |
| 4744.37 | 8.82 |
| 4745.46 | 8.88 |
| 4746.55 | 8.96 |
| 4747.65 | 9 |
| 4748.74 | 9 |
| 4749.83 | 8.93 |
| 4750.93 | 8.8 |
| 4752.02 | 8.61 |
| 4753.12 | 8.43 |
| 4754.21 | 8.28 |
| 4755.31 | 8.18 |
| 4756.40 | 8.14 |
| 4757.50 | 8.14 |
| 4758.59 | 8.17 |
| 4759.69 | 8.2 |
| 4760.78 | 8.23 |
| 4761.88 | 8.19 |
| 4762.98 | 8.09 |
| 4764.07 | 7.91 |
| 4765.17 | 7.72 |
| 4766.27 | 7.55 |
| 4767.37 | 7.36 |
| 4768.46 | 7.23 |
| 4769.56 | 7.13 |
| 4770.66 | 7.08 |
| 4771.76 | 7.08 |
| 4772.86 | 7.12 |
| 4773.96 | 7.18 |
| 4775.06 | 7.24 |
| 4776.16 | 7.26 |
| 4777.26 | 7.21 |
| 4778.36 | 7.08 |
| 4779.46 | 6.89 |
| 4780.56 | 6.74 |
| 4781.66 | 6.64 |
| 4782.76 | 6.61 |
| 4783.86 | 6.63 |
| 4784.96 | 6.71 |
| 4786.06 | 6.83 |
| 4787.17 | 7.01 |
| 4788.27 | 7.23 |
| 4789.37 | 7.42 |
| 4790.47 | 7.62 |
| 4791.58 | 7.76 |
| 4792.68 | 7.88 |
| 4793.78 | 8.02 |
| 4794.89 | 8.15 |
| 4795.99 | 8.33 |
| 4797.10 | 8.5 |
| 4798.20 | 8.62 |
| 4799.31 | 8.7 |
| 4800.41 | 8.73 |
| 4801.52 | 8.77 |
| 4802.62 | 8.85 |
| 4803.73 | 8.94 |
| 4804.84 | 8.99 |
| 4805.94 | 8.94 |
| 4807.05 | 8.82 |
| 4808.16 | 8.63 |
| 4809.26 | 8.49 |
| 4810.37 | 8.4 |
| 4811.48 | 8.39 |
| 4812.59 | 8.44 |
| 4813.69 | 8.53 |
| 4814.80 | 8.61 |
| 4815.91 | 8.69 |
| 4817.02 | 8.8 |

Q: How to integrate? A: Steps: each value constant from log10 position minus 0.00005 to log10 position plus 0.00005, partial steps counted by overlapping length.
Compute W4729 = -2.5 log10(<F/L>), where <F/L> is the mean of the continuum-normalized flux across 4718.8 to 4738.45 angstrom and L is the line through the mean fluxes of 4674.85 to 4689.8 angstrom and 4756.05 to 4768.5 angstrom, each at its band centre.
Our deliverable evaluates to -0.08 mag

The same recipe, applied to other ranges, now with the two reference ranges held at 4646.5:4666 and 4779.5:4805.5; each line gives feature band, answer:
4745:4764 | -0.04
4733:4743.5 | -0.02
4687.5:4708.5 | 0.02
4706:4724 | -0.03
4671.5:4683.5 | 0.01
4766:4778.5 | 0.11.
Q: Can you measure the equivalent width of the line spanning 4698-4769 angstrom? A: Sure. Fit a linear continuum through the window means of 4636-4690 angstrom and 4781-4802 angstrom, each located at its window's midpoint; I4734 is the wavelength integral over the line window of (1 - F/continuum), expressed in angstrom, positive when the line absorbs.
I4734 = -2.5 angstrom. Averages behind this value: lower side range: 8.98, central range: 8.56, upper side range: 7.68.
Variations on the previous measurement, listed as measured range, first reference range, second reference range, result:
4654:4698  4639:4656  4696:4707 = -2.2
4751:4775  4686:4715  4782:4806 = 1.0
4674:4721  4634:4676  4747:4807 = -0.6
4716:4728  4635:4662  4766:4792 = -2.0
